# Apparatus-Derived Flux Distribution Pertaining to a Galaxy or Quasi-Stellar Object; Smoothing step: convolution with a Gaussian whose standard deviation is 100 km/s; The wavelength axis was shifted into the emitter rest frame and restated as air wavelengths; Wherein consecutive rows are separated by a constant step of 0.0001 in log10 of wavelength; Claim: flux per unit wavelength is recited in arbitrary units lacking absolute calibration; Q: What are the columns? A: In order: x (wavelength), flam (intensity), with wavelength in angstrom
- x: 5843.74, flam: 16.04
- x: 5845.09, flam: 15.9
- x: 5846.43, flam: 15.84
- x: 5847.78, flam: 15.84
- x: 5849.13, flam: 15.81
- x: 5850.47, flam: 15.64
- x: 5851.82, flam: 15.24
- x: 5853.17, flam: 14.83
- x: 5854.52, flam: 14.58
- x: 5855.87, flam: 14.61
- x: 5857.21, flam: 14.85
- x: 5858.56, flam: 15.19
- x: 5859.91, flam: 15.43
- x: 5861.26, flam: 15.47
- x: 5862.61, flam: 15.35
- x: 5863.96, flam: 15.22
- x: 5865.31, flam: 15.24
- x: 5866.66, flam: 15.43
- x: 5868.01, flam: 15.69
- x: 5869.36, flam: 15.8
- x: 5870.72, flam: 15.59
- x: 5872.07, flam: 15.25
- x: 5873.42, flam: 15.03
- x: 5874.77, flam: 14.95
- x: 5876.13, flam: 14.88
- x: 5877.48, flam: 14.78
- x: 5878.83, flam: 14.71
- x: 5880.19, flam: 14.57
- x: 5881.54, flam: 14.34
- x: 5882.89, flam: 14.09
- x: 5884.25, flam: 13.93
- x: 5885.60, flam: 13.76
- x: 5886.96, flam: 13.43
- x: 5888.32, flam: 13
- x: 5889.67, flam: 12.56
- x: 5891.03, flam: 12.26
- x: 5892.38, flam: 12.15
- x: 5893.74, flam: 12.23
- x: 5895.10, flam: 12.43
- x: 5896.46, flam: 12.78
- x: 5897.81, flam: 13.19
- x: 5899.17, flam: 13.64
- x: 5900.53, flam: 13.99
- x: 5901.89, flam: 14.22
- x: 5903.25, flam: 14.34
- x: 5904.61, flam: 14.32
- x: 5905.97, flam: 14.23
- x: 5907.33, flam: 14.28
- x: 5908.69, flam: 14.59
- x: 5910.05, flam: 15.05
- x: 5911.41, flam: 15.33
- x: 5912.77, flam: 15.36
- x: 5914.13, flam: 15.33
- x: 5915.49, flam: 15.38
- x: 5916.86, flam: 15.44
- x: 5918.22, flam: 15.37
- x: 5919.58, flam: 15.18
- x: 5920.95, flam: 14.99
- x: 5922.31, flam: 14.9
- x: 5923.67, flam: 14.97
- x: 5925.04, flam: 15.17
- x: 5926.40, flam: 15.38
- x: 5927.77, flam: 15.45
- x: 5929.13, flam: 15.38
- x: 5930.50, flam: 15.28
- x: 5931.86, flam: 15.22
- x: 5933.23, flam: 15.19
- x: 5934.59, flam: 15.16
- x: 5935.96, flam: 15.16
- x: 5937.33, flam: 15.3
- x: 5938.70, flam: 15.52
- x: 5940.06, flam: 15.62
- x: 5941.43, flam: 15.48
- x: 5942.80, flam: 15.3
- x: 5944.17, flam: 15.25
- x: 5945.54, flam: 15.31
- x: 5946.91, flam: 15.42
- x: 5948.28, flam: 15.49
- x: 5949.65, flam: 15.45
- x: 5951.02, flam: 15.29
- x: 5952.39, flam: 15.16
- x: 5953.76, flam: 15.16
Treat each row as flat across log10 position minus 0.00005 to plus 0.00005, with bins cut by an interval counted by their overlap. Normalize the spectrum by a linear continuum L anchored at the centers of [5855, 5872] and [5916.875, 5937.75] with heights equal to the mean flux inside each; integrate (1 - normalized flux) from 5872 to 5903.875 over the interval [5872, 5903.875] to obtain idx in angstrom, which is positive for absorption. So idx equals 3.2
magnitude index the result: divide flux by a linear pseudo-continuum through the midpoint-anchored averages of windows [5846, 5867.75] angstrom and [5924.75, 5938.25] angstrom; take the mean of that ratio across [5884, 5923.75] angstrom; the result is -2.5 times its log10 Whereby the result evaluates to 0.09 mag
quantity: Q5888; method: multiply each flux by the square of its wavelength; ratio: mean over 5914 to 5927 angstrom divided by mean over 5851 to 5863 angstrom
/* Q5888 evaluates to 1.0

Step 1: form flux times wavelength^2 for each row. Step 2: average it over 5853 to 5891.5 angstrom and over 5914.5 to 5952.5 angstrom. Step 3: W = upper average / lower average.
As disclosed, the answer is 1.1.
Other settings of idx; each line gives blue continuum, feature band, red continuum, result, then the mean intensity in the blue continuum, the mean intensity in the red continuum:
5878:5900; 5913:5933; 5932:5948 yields -0.80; 13.3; 15.3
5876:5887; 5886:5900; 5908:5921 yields 1.74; 14.3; 15.2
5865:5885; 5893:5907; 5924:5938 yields 1.42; 14.9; 15.3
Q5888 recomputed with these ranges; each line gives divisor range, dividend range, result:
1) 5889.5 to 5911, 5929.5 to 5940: 1.14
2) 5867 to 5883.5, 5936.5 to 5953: 1.05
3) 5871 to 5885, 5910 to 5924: 1.05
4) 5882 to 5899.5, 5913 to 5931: 1.18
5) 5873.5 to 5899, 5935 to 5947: 1.15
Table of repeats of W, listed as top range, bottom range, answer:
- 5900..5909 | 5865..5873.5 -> 0.93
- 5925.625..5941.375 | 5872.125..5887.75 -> 1.08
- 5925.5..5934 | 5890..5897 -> 1.25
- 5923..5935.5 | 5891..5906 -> 1.16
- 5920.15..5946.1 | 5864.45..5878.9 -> 1.02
